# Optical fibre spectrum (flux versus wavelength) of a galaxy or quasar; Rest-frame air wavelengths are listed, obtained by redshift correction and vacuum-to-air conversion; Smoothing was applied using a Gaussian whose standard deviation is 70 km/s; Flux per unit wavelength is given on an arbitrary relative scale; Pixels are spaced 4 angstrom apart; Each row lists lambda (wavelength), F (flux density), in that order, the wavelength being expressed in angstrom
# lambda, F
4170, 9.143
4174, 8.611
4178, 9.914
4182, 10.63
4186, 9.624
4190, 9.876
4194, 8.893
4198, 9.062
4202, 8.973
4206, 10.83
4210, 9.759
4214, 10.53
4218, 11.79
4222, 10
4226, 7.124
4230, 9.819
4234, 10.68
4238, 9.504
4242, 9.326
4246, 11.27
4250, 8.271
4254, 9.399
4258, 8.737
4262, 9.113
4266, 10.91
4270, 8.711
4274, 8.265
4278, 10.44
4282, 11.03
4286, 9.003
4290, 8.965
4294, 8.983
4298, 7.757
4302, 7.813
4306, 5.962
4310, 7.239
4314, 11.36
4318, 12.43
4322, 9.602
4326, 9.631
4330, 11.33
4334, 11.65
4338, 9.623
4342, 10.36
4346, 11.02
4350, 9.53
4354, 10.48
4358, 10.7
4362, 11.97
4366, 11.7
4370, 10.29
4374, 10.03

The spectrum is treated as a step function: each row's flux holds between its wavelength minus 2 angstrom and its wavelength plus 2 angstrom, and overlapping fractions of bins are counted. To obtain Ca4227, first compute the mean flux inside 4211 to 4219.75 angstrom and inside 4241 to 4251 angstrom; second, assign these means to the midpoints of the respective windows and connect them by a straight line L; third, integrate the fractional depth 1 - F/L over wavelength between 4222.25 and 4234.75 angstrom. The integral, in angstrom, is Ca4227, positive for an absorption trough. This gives 1.5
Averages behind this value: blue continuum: 11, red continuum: 9.79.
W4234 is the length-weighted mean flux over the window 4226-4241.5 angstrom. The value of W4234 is 9.56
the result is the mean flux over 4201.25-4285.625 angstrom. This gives 9.73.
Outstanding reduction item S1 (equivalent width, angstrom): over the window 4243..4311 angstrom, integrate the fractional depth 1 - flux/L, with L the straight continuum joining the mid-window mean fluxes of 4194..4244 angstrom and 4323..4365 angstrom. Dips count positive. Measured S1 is 7.9 angstrom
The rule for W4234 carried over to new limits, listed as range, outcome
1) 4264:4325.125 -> 9.24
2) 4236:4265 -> 9.43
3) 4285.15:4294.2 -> 8.98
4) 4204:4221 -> 10.7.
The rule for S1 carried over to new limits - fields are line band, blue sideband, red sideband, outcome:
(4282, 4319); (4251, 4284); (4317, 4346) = 4.6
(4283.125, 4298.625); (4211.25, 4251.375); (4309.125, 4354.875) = 2.0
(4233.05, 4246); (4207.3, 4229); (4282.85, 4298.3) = -0.5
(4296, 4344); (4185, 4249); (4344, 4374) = 4.3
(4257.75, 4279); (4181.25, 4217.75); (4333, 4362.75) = 1.7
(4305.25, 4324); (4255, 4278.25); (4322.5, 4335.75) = 1.5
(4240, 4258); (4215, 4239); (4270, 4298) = 0.3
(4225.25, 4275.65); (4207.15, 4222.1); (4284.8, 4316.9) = 1.7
